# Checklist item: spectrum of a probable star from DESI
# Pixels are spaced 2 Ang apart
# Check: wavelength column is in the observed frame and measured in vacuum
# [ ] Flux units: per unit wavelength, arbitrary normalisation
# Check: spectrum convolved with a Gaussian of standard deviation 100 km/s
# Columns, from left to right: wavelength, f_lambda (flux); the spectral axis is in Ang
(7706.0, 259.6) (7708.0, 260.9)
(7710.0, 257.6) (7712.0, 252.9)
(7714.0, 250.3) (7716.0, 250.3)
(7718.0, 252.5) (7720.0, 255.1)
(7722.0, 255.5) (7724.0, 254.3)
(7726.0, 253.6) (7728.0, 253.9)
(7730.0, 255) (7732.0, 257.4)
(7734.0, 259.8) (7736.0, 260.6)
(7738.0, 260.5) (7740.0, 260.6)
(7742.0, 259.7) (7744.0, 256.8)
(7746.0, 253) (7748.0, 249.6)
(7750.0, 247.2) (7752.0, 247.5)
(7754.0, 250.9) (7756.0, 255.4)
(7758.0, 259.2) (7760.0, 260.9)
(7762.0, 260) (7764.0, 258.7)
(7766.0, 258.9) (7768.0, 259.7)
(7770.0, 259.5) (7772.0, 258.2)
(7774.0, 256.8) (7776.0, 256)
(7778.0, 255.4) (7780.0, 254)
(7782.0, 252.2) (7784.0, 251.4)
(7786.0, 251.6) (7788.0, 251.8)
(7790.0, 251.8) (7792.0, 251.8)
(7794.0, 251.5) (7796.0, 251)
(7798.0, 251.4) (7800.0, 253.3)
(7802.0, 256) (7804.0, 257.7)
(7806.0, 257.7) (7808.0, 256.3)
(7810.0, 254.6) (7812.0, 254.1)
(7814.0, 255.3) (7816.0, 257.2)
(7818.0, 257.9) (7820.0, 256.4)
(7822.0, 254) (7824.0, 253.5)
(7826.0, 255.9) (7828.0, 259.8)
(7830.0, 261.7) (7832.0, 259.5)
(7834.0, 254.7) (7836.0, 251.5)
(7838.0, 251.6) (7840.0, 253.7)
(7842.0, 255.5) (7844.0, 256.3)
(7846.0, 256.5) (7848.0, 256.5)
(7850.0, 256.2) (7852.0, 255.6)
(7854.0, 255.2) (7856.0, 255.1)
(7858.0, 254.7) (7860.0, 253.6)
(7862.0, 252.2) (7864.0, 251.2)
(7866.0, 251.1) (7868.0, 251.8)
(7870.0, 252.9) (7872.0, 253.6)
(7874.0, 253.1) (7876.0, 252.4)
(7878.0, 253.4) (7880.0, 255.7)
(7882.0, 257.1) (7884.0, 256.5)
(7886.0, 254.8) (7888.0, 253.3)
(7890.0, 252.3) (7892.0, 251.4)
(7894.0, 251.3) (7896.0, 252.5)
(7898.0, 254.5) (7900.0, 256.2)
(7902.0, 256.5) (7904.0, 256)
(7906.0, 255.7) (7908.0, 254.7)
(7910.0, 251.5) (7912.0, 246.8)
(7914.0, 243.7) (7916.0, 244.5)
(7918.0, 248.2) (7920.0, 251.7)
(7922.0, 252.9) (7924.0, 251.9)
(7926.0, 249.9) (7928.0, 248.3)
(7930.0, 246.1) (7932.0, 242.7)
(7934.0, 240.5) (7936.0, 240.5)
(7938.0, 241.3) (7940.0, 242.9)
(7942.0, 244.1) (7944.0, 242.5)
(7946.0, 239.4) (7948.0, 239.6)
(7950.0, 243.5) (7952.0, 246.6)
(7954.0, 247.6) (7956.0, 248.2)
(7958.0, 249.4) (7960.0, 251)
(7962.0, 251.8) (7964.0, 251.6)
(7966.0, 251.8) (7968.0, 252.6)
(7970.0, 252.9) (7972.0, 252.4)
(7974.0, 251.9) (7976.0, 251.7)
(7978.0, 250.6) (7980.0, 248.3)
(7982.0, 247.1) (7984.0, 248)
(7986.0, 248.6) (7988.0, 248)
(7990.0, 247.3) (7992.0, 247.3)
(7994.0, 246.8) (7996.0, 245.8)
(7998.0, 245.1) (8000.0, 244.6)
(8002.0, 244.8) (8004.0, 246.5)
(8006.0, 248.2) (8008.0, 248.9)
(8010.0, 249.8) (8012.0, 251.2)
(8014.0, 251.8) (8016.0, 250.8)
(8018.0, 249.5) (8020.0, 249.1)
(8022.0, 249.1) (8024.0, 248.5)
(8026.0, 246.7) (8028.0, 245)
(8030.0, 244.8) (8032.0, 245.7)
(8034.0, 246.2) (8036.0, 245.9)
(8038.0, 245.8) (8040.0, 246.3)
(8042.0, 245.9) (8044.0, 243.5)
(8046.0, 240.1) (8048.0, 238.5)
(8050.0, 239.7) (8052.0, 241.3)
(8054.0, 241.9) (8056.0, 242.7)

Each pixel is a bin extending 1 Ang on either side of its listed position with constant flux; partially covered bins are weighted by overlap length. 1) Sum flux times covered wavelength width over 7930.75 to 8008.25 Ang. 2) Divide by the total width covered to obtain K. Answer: 247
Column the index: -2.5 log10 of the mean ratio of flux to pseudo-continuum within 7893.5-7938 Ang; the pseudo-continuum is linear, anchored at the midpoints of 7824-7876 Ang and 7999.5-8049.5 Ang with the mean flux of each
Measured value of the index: 0.009 mag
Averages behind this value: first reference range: 255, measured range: 250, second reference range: 247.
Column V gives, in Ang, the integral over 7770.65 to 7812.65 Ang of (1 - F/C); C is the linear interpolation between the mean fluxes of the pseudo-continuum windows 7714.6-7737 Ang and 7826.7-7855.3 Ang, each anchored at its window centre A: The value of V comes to 0.26 Ang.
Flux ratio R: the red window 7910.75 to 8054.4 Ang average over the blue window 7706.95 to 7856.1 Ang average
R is 0.97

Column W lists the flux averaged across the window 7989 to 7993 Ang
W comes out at 247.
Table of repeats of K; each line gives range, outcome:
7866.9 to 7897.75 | 253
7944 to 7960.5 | 245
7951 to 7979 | 251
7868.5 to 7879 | 253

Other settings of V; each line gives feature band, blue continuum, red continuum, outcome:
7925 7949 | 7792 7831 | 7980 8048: 0.7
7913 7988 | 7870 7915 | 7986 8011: 0.7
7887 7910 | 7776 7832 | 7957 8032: -0.2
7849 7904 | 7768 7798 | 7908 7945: -1.1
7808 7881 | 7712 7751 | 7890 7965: -1.1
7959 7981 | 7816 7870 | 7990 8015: -0.2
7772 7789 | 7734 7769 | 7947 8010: 0.1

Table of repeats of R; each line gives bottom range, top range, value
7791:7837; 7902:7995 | 0.97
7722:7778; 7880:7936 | 0.98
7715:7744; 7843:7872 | 0.99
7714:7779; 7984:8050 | 0.96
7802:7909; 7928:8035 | 0.97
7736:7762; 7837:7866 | 1.00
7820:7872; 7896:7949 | 0.97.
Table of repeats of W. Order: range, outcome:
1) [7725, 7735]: 256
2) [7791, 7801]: 252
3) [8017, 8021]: 249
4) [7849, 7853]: 256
